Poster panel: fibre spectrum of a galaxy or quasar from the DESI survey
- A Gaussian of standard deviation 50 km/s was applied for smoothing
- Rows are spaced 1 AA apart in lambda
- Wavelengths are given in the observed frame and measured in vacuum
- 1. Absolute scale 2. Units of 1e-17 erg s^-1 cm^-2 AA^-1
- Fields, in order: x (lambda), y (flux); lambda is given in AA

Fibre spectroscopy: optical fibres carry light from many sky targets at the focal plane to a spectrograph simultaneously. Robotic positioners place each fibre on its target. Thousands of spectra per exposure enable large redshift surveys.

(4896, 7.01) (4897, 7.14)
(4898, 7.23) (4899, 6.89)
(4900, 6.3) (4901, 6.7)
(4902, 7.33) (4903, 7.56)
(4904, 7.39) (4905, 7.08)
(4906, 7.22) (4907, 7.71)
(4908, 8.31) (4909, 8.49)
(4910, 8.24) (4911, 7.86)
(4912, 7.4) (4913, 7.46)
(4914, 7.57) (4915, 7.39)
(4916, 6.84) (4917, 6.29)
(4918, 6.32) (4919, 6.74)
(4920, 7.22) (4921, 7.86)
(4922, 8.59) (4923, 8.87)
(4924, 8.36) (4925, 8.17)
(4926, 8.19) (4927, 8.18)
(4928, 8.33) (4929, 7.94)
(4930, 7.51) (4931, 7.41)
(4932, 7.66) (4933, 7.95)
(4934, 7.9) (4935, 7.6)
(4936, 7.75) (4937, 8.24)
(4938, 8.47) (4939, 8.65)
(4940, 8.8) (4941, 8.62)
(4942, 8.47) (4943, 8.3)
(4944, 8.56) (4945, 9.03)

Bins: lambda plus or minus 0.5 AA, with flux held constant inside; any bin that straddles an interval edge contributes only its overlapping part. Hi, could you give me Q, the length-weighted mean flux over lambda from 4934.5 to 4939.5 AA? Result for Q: 8.14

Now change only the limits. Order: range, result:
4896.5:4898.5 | 7.19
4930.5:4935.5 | 7.7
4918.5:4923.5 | 7.86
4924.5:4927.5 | 8.18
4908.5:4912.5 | 8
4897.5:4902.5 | 6.89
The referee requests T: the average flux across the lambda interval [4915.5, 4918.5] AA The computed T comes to 6.48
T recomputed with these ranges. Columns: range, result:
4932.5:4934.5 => 7.93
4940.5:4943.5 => 8.46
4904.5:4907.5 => 7.34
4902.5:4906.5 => 7.31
